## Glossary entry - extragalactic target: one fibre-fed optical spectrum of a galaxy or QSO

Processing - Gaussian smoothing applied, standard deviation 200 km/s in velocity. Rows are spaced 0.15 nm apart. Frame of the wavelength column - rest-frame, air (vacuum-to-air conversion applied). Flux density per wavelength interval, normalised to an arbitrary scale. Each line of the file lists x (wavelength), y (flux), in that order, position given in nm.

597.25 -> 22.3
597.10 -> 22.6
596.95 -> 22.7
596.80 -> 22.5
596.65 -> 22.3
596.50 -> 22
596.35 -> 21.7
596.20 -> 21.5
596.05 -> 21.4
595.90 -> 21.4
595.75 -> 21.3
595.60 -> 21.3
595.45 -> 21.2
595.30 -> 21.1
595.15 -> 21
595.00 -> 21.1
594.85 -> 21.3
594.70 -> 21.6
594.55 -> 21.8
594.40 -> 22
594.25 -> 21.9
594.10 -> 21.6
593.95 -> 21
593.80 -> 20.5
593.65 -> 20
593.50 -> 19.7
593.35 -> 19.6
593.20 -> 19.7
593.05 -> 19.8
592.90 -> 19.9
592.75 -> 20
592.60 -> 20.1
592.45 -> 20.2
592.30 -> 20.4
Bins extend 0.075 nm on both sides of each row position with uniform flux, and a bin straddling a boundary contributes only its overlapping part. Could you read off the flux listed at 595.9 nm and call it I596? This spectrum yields 21.4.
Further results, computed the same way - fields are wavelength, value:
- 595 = 21.1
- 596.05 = 21.4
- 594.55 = 21.8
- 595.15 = 21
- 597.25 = 22.3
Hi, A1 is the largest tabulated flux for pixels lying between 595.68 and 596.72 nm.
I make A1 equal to 22.3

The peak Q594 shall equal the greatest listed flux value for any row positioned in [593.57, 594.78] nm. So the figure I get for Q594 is 22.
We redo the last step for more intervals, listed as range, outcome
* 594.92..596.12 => 21.4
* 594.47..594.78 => 21.8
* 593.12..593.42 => 19.7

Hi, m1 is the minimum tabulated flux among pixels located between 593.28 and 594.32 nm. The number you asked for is 19.6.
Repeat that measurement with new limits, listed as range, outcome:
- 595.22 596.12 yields 21.1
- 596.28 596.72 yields 21.7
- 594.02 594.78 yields 21.6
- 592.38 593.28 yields 19.7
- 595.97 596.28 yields 21.4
